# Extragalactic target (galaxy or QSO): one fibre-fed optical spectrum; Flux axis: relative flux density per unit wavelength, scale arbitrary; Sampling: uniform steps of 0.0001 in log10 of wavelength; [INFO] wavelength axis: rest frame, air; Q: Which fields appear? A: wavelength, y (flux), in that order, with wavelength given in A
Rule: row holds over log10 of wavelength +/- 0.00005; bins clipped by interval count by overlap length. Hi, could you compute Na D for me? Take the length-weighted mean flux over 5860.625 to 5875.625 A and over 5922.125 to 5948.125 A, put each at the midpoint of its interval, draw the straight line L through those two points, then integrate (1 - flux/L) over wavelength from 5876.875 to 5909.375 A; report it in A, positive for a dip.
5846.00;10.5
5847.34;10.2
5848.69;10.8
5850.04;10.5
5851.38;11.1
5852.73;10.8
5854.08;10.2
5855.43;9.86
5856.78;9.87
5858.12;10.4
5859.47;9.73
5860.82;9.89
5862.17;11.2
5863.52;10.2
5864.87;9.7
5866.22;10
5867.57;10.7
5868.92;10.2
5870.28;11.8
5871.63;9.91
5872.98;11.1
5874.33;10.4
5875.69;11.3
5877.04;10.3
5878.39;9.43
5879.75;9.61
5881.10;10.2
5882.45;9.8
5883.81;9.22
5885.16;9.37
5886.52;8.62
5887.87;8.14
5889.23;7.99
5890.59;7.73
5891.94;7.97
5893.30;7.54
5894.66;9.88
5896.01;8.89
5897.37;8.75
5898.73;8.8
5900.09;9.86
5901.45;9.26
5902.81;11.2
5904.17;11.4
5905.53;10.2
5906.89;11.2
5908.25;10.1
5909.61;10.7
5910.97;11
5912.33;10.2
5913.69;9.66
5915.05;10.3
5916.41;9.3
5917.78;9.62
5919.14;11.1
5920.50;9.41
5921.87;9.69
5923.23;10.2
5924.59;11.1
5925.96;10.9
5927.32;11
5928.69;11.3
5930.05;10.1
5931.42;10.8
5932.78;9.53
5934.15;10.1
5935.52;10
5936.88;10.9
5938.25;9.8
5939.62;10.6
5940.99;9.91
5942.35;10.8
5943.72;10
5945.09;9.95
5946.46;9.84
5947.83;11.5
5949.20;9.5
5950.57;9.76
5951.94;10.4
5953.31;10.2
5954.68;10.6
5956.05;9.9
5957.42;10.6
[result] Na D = 3.3 A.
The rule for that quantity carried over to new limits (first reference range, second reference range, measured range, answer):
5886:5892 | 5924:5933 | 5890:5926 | -1.86 A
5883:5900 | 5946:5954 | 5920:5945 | -1.56 A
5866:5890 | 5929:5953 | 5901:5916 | -0.64 A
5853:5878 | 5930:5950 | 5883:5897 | 2.40 A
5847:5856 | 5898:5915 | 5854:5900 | 3.31 A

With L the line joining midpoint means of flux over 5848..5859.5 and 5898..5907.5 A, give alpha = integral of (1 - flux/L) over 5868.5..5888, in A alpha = 0.6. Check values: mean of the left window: 10.4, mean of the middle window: 10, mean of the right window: 10.3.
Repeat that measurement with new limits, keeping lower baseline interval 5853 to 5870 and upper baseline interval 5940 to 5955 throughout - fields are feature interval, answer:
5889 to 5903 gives 1.9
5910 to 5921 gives 0.1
